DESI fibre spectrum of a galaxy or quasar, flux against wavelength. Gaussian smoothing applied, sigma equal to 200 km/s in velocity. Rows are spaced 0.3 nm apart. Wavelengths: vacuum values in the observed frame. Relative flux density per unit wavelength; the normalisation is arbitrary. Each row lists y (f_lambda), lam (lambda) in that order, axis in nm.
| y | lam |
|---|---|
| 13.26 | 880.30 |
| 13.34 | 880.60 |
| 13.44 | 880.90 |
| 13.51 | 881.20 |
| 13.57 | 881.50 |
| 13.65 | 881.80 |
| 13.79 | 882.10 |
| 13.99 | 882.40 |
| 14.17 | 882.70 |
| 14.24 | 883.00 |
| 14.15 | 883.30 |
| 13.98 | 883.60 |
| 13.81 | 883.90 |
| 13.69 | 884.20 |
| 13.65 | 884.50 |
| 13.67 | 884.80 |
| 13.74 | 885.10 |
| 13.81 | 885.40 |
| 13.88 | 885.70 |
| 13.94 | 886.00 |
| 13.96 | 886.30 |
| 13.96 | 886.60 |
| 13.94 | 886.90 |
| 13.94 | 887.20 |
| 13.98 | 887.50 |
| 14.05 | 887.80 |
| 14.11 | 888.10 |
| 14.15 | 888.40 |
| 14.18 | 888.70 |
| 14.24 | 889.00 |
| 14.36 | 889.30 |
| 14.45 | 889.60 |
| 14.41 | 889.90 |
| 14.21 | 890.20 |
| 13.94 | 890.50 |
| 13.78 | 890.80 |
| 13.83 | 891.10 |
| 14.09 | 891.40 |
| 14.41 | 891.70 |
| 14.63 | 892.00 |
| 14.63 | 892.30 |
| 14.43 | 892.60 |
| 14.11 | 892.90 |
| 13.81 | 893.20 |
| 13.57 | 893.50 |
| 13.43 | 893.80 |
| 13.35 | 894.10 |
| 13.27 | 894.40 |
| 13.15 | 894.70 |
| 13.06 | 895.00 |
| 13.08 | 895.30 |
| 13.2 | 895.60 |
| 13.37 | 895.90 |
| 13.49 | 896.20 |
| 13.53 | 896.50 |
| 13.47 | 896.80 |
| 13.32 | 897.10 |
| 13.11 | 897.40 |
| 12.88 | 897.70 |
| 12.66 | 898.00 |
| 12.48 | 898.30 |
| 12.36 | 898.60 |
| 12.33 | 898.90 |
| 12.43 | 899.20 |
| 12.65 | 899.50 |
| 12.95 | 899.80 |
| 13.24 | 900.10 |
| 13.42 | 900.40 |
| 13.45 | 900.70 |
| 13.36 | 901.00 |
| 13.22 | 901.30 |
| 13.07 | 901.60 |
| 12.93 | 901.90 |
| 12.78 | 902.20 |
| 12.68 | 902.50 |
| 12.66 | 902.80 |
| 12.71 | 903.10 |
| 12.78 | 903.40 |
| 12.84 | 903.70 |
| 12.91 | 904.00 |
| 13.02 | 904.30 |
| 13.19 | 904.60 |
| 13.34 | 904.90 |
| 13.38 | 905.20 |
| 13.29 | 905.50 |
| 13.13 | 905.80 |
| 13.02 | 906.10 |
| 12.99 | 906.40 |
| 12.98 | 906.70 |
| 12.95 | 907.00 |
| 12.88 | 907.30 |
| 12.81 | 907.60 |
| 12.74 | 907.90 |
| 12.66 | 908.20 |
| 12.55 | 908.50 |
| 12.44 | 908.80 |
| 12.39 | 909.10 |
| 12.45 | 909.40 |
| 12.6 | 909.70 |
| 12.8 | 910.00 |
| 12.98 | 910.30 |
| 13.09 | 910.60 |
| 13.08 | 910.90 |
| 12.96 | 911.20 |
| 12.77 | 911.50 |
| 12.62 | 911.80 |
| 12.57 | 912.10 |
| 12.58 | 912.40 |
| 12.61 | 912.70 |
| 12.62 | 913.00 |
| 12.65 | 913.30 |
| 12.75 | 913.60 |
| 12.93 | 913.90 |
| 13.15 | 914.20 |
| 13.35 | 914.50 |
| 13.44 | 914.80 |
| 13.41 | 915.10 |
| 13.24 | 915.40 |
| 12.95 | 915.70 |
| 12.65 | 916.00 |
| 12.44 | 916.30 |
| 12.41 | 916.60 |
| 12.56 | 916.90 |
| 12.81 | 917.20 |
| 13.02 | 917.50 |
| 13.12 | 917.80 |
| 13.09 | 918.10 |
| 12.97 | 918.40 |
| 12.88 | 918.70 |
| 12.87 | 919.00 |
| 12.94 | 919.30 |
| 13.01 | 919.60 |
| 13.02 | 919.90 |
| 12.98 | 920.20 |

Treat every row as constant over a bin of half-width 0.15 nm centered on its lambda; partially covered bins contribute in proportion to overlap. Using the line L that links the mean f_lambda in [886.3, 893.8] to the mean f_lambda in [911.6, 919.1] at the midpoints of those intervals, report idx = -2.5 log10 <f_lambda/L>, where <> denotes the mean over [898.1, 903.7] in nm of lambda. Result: 0.06 mag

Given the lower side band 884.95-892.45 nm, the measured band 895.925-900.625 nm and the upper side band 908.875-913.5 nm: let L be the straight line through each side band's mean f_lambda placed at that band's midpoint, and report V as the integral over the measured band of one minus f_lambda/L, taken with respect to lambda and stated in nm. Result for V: 0.188 nm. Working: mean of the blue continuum 14.1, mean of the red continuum 12.7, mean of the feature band 13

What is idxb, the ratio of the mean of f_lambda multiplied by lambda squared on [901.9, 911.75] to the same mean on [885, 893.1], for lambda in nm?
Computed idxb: 0.95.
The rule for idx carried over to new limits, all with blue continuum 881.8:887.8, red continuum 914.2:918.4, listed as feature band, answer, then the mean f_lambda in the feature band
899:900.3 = 0.05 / 12.8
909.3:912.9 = 0.03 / 12.8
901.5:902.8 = 0.05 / 12.8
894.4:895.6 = 0.04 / 13.1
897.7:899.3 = 0.08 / 12.5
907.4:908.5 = 0.04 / 12.7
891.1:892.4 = -0.05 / 14.4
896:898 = 0.02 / 13.3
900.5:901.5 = 0.01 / 13.3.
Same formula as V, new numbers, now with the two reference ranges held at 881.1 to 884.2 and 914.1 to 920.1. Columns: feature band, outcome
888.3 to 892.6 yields -0.18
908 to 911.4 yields 0.11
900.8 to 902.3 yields 0.03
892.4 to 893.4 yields -0.04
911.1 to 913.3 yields 0.07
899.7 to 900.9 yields 0.01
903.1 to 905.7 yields 0.05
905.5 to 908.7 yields 0.08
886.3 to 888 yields -0.03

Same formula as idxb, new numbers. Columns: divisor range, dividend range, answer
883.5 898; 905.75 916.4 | 0.97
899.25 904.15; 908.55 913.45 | 1.00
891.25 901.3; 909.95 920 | 1.01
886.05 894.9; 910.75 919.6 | 0.97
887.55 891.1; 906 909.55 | 0.94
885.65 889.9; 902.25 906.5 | 0.96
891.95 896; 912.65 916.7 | 0.99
